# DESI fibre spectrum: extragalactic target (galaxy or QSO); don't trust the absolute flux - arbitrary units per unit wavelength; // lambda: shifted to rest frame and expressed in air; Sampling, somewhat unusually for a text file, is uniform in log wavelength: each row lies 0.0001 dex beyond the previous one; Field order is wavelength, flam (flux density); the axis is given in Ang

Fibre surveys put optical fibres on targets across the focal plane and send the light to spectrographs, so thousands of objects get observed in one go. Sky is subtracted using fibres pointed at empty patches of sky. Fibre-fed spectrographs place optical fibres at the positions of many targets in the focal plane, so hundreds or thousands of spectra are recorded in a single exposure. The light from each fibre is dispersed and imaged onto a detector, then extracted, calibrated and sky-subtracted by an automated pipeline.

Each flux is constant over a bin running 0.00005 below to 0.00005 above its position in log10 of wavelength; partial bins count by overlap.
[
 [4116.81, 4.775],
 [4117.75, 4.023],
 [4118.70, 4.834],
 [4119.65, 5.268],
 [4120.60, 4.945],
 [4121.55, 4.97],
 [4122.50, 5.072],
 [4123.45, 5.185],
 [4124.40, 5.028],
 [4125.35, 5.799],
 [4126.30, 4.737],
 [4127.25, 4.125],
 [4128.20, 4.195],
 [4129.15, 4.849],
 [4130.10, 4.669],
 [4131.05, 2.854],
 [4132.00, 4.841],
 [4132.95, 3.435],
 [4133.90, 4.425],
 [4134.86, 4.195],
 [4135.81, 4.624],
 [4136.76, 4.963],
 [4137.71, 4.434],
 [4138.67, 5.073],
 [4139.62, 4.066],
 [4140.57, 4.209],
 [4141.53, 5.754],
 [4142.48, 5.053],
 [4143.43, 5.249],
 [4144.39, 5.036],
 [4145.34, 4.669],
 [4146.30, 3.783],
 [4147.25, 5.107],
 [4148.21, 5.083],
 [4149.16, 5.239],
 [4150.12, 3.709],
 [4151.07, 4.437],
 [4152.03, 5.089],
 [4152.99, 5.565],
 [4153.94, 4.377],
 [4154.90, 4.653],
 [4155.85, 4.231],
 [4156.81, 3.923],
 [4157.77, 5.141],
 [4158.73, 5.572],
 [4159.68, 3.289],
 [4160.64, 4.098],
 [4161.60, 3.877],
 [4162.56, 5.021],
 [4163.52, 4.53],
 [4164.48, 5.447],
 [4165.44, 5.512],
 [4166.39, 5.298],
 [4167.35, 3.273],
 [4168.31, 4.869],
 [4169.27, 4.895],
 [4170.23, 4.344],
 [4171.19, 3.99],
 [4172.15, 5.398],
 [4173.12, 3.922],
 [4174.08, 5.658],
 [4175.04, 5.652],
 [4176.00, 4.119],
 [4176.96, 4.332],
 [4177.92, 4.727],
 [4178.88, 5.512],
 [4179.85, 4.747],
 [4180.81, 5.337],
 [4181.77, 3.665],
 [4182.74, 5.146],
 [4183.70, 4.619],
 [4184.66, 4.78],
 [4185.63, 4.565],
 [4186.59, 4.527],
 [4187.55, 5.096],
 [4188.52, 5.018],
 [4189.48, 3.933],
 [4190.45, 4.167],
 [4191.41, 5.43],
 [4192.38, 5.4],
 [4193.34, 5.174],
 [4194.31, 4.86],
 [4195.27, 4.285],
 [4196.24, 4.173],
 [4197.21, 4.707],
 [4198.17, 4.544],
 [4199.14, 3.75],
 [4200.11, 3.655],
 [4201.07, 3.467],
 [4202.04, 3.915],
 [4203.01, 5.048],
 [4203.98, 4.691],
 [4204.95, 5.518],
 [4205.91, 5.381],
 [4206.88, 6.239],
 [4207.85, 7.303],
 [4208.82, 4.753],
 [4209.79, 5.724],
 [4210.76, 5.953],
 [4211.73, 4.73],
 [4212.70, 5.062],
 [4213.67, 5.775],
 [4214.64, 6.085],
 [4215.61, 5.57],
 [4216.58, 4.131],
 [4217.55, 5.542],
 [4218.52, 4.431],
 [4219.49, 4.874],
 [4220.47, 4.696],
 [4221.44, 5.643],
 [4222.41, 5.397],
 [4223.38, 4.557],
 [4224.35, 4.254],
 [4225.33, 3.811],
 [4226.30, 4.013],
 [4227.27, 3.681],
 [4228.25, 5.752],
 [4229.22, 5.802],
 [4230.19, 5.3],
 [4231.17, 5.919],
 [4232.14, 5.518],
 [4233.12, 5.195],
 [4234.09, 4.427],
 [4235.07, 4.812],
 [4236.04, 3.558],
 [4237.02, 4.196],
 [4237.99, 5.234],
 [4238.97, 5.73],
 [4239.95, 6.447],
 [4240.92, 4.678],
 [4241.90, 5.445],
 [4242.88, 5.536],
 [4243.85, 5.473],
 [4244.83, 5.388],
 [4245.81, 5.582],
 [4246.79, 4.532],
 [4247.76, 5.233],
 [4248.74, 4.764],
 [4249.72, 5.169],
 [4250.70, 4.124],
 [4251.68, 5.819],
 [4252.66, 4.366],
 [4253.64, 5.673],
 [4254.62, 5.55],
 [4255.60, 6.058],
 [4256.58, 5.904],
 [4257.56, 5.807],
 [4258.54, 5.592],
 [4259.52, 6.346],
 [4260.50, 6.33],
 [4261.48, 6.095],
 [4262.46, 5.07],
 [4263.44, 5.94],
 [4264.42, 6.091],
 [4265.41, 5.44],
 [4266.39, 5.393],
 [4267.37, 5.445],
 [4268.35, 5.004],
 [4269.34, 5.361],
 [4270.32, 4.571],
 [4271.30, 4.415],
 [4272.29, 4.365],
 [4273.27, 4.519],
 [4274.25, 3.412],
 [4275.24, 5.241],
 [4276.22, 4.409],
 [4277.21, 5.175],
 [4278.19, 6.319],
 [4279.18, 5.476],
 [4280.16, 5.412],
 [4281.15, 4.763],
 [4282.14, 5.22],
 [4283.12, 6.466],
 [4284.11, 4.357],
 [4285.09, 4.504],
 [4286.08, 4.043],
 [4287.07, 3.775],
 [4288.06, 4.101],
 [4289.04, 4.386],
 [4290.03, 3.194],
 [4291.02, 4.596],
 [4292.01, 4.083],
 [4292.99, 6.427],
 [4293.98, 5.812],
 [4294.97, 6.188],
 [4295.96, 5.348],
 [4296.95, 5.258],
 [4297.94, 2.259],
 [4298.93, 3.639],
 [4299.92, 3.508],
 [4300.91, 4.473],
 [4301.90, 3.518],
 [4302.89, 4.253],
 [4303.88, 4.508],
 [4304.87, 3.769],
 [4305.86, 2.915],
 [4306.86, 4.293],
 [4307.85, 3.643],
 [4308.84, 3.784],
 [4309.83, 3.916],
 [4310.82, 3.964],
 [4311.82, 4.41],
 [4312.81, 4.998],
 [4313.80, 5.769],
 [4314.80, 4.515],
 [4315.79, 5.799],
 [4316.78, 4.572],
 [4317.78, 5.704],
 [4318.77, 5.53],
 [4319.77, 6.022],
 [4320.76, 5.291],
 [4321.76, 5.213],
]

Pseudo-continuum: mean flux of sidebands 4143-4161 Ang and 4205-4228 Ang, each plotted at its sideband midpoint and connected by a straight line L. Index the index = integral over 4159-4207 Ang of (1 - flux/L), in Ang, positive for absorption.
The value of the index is 2.1 Ang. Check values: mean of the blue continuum 4.65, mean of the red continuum 5.13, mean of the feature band 4.66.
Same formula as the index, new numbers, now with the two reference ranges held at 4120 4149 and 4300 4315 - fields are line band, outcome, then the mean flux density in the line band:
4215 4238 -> -2.3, 4.85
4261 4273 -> -2.7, 5.25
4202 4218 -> -3.5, 5.42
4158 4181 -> -0.7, 4.72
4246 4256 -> -1.9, 5.13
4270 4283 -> -2.0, 4.92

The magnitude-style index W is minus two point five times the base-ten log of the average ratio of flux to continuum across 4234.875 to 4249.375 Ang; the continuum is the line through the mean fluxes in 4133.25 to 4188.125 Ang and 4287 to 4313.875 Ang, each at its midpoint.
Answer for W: -0.148 mag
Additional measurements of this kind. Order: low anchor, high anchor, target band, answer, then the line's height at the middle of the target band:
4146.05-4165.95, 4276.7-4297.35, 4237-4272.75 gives -0.097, 4.91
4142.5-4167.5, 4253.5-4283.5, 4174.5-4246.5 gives 0.017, 5.02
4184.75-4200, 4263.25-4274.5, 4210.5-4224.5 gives -0.083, 4.75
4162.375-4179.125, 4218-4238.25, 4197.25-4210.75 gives -0.033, 4.8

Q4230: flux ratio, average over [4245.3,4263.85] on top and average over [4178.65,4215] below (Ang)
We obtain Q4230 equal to 1.1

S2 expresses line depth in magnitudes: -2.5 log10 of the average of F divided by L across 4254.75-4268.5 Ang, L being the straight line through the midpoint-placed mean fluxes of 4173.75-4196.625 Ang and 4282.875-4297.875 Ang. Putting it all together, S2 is -0.21 mag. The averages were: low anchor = 4.79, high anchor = 4.74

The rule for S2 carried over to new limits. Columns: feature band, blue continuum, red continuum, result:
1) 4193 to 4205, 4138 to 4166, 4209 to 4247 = 0.128 mag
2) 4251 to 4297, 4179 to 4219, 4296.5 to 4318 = -0.165 mag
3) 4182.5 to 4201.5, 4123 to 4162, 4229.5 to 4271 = 0.086 mag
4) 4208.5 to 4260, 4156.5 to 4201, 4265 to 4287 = -0.076 mag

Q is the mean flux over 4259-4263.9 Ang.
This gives 5.96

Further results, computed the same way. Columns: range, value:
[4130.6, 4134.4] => 3.89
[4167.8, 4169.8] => 4.84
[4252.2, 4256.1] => 5.42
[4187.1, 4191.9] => 4.72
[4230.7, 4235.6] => 5.16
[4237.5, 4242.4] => 5.5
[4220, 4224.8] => 4.92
